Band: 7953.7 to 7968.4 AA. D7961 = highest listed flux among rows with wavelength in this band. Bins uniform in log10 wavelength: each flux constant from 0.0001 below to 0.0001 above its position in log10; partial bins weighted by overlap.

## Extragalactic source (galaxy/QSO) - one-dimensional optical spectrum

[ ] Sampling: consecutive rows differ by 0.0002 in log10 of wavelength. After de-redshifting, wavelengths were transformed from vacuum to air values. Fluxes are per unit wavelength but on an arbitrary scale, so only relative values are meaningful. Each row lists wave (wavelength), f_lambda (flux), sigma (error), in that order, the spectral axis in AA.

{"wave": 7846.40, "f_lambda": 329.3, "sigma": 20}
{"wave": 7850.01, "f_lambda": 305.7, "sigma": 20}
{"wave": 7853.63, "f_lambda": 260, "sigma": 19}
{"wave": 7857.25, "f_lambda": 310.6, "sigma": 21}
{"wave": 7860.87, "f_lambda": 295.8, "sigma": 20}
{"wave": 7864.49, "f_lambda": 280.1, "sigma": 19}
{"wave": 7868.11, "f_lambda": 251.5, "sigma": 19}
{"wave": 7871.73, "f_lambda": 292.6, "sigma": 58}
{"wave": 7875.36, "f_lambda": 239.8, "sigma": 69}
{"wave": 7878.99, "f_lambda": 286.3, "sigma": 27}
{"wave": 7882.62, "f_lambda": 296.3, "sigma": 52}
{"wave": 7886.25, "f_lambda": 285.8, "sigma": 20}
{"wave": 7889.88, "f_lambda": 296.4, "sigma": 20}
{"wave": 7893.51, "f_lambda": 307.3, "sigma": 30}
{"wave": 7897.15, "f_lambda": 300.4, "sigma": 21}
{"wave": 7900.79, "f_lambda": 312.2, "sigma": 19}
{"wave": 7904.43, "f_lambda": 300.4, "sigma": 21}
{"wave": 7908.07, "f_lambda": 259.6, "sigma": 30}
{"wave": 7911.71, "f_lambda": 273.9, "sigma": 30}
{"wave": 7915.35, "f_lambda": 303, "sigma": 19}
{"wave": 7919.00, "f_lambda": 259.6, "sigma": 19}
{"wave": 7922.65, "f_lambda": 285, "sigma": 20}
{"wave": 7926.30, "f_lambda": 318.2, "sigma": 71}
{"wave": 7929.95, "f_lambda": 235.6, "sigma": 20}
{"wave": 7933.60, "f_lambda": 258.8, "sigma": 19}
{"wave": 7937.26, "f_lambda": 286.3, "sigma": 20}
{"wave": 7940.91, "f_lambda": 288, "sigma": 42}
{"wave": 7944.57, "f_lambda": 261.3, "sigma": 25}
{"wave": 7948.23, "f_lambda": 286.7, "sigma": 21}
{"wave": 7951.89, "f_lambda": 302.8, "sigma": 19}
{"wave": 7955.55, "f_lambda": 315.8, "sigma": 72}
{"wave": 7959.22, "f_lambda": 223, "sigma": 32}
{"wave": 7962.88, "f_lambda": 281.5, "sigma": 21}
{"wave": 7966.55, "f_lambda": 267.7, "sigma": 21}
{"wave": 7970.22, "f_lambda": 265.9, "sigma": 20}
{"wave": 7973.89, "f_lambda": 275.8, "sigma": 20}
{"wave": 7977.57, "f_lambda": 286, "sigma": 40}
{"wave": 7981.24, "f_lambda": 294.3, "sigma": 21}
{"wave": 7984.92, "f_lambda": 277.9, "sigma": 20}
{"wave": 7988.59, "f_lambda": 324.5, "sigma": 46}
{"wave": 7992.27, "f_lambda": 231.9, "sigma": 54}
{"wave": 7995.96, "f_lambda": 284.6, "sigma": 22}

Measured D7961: 315.8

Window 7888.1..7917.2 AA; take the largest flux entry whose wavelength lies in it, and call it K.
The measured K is 312.2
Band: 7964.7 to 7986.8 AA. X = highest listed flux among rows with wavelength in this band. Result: 294.3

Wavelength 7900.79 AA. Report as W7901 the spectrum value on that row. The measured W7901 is 312.2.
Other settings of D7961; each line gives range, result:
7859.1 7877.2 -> 295.8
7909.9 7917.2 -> 303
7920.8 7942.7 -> 318.2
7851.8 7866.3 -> 310.6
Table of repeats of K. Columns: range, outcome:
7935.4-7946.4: 288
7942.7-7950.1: 286.7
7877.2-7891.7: 296.4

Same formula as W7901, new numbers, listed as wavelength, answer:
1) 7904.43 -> 300.4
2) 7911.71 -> 273.9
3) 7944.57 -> 261.3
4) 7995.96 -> 284.6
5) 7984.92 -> 277.9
